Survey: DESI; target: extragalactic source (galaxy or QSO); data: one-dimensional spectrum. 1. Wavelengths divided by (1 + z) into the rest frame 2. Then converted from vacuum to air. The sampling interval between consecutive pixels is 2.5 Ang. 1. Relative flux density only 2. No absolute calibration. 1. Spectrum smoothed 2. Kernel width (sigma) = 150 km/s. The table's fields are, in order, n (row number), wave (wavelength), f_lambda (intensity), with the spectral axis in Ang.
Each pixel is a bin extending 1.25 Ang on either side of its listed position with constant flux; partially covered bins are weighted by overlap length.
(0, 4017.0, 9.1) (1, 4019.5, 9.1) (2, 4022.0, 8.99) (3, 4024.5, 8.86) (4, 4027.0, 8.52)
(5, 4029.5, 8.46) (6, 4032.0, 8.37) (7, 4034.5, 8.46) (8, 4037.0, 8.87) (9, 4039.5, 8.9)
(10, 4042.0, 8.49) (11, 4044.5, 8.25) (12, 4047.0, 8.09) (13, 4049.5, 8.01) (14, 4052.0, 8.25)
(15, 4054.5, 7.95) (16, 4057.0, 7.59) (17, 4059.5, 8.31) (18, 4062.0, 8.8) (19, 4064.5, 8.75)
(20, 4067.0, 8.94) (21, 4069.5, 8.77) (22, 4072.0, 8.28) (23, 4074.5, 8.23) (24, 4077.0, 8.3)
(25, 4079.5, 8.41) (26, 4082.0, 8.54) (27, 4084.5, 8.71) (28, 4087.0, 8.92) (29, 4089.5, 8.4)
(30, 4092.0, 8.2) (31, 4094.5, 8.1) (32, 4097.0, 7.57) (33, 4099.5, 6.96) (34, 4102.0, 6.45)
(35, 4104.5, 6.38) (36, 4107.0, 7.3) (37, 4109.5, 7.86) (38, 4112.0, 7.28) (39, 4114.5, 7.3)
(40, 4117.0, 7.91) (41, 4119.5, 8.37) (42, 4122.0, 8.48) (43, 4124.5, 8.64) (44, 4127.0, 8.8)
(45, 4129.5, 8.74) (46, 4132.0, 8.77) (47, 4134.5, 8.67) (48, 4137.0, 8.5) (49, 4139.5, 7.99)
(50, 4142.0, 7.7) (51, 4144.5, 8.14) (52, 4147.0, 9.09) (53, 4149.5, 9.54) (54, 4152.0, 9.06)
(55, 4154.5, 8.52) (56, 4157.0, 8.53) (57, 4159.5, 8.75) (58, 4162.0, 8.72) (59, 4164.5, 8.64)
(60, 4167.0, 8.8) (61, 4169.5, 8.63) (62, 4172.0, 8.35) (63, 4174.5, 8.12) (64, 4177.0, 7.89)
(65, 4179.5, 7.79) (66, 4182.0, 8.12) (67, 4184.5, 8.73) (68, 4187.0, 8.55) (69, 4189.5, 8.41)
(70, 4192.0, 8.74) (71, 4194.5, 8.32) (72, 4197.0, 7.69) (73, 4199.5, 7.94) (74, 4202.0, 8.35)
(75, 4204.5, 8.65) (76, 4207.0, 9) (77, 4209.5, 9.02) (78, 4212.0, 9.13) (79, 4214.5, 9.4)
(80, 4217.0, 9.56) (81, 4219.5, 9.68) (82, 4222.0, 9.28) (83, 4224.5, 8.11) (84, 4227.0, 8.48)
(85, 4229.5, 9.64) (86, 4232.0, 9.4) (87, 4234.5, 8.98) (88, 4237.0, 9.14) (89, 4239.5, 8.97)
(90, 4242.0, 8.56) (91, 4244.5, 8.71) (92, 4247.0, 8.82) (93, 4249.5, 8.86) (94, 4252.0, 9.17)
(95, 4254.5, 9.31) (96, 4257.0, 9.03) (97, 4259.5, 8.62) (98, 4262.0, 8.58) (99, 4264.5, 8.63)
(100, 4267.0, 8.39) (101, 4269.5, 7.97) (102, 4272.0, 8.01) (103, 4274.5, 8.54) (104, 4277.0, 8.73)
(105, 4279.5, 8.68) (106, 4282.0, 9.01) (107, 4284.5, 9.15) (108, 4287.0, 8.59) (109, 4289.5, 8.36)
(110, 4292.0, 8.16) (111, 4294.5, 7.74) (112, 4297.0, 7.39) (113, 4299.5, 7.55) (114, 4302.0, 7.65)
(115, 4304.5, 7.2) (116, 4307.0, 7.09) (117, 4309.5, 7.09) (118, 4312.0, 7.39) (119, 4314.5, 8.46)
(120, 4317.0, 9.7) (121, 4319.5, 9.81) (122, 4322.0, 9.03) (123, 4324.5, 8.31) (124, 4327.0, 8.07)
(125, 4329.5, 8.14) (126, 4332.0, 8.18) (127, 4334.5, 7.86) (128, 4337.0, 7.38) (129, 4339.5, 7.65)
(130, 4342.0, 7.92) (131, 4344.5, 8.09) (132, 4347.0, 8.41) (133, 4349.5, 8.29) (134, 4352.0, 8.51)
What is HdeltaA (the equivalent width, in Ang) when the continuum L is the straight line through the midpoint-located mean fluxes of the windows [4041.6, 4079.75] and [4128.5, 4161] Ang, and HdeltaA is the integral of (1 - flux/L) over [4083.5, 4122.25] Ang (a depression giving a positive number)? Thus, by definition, 3.4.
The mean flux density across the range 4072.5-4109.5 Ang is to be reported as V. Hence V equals 7.9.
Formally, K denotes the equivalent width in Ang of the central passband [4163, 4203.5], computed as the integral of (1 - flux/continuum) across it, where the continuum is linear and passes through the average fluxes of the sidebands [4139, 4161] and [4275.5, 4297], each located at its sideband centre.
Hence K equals 1.2 Ang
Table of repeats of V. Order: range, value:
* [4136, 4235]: 8.65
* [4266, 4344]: 8.17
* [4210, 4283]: 8.88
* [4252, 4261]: 9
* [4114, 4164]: 8.53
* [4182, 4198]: 8.4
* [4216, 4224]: 9.37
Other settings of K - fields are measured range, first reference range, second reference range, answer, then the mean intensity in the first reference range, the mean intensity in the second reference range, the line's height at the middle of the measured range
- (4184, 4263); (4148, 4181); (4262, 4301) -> -3.7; 8.57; 8.33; 8.45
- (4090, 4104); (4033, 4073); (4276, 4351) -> 1.6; 8.42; 8.17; 8.38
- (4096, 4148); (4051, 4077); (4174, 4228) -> 3.3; 8.38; 8.6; 8.47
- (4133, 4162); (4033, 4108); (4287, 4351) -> -1.6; 8.18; 8.05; 8.14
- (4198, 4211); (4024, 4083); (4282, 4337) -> -0.5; 8.43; 8.14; 8.26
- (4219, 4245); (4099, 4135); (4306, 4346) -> -3.1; 7.86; 8.14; 8.02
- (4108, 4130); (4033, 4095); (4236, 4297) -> 0.9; 8.42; 8.63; 8.48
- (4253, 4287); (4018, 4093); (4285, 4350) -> -2.2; 8.49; 8.07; 8.15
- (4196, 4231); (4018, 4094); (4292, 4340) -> -2.9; 8.49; 7.99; 8.19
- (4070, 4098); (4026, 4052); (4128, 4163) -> 0.5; 8.43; 8.62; 8.51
